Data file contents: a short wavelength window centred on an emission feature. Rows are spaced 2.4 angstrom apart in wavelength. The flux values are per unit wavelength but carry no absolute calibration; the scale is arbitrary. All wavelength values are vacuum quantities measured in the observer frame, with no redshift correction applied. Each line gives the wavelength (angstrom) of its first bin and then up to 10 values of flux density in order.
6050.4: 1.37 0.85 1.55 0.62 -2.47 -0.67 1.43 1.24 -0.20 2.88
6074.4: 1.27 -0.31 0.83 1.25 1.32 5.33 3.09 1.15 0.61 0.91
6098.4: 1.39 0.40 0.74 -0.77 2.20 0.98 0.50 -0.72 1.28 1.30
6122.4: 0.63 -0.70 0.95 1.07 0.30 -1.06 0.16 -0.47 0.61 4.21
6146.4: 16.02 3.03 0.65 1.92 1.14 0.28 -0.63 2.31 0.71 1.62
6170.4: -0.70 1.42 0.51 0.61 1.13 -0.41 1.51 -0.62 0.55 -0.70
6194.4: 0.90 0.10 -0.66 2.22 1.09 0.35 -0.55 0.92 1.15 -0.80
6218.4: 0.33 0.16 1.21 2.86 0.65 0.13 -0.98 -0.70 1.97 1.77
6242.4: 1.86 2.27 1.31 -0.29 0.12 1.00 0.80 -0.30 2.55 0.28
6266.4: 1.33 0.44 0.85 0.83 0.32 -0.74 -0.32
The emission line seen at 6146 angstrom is [O III]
